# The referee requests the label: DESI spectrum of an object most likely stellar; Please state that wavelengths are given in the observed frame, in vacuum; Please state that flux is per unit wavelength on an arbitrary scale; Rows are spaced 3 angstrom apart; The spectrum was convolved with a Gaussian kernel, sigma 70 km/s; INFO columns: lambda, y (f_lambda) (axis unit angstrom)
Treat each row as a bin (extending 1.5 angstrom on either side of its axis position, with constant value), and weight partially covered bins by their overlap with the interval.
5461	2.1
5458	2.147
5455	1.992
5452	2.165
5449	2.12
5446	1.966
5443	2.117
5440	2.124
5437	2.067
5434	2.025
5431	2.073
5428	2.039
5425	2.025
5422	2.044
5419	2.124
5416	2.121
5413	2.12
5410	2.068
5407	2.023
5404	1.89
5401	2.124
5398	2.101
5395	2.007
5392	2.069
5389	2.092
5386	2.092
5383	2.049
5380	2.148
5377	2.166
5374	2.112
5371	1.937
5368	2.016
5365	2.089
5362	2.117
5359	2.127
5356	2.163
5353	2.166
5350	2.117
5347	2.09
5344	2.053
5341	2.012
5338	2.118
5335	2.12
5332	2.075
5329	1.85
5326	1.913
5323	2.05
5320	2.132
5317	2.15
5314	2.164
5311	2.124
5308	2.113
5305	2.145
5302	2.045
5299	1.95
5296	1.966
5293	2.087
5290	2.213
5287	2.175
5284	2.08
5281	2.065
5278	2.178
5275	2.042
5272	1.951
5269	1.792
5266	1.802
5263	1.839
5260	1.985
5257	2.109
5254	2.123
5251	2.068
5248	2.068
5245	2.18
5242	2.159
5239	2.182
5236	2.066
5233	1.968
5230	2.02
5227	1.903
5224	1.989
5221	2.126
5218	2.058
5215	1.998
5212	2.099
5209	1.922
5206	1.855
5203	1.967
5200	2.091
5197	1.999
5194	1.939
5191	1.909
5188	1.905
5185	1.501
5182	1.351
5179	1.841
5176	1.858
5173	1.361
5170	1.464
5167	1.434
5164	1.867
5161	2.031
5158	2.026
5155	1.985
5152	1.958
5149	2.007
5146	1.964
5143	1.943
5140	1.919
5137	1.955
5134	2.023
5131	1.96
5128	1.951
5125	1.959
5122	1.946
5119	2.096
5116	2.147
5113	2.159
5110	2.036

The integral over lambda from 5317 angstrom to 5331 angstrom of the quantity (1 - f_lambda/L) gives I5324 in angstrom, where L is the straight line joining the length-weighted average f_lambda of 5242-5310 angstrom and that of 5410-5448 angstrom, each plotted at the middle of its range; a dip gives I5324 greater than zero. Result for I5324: 0.3 angstrom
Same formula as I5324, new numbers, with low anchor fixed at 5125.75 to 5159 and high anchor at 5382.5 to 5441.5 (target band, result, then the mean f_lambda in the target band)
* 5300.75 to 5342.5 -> -0.81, 2.07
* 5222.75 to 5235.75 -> 0.14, 1.98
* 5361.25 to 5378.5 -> -0.18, 2.07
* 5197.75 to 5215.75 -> 0.04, 1.99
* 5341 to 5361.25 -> -0.68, 2.11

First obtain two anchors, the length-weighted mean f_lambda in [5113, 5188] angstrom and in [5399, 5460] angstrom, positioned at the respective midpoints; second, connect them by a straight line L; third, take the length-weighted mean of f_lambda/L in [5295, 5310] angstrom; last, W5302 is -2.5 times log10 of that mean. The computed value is -0.04 mag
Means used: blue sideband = 1.86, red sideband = 2.07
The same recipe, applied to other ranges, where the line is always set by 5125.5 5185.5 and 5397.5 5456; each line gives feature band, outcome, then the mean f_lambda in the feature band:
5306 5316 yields -0.09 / 2.14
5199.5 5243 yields -0.08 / 2.02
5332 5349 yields -0.05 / 2.08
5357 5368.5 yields -0.05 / 2.1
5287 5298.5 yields -0.08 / 2.09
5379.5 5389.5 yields -0.03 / 2.09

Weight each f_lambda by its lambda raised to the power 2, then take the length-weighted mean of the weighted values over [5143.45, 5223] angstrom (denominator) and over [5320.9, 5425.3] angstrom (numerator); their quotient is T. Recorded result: 1.19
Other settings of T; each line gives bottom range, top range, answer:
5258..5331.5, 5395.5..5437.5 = 1.06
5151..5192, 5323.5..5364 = 1.27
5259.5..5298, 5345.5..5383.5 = 1.08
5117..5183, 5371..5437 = 1.22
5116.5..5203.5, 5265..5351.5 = 1.16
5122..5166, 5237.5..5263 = 1.11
